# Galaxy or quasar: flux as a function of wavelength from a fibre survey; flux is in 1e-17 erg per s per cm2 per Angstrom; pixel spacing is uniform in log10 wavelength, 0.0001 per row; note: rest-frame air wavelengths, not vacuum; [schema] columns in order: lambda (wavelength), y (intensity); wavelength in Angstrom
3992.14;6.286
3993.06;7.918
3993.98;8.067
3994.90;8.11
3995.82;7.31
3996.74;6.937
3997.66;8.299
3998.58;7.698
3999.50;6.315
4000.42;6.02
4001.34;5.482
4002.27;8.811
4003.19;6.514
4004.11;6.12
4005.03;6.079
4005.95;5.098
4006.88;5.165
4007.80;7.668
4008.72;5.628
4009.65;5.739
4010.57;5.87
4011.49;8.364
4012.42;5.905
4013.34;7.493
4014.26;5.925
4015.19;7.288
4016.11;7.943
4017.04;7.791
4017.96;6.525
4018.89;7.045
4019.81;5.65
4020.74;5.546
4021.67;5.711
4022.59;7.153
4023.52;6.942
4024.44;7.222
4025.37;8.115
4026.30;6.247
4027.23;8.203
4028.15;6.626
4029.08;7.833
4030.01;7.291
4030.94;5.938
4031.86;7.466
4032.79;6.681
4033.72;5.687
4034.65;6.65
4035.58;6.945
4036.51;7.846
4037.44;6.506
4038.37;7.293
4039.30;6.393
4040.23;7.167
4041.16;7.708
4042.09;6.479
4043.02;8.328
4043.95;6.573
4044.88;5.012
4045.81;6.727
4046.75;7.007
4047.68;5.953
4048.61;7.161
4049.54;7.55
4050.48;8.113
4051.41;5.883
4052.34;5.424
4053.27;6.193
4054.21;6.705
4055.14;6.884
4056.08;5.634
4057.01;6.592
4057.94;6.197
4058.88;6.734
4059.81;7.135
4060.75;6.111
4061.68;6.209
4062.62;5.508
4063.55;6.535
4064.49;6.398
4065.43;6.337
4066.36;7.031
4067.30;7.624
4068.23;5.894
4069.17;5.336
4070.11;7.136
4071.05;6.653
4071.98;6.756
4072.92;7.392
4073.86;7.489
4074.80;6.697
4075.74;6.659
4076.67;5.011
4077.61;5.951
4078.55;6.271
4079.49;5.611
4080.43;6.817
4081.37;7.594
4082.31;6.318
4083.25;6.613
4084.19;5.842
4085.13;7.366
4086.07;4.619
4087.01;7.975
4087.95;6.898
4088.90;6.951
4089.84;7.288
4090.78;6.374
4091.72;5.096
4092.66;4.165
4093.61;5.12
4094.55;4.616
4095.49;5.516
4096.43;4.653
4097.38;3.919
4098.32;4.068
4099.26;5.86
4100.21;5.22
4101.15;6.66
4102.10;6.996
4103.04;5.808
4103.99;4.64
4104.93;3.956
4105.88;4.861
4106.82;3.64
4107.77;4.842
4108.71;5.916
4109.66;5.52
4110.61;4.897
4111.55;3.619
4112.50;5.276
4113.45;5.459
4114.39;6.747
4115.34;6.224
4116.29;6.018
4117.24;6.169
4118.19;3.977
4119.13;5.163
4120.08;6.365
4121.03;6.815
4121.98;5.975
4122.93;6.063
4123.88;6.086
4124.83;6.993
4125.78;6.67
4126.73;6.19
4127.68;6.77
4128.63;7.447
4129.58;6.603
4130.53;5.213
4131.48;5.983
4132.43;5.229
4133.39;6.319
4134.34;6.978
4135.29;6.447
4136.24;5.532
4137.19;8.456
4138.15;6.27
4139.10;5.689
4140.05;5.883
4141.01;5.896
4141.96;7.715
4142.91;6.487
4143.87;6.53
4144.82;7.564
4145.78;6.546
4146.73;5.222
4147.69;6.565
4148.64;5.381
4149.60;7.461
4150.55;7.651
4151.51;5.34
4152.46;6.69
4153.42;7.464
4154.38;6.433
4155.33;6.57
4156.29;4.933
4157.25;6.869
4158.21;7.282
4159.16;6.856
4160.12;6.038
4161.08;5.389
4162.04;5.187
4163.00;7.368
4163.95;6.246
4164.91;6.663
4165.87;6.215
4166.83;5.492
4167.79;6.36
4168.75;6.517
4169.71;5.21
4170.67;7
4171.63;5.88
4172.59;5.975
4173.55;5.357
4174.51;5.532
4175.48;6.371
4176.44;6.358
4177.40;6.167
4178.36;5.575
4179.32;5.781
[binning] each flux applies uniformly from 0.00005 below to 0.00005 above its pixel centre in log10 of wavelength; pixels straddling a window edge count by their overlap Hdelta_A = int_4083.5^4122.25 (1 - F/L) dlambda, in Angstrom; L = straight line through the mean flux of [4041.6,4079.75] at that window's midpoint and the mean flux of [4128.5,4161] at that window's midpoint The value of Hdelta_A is 5.6 Angstrom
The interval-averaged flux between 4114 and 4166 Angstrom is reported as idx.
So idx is 6.34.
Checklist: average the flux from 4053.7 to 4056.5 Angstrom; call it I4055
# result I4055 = 6.4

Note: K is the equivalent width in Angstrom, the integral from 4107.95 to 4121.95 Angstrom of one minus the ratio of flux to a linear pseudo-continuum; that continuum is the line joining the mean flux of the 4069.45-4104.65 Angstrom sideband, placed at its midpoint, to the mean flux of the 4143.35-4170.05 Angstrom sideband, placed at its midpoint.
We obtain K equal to 1.36 Angstrom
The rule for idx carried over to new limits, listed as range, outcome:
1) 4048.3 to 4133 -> 6.05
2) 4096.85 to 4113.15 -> 5.04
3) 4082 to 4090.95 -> 6.64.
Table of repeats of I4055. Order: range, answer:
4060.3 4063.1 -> 5.96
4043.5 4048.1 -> 6.25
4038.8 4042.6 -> 6.96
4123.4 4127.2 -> 6.48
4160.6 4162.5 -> 5.28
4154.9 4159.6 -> 6.5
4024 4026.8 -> 7.18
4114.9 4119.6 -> 5.51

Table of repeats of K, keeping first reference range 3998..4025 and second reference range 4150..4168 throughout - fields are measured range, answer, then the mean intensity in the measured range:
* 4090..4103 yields 2.3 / 5.32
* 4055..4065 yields 0.3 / 6.34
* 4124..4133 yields 0.1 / 6.33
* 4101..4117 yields 2.7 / 5.34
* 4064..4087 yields 0.0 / 6.51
